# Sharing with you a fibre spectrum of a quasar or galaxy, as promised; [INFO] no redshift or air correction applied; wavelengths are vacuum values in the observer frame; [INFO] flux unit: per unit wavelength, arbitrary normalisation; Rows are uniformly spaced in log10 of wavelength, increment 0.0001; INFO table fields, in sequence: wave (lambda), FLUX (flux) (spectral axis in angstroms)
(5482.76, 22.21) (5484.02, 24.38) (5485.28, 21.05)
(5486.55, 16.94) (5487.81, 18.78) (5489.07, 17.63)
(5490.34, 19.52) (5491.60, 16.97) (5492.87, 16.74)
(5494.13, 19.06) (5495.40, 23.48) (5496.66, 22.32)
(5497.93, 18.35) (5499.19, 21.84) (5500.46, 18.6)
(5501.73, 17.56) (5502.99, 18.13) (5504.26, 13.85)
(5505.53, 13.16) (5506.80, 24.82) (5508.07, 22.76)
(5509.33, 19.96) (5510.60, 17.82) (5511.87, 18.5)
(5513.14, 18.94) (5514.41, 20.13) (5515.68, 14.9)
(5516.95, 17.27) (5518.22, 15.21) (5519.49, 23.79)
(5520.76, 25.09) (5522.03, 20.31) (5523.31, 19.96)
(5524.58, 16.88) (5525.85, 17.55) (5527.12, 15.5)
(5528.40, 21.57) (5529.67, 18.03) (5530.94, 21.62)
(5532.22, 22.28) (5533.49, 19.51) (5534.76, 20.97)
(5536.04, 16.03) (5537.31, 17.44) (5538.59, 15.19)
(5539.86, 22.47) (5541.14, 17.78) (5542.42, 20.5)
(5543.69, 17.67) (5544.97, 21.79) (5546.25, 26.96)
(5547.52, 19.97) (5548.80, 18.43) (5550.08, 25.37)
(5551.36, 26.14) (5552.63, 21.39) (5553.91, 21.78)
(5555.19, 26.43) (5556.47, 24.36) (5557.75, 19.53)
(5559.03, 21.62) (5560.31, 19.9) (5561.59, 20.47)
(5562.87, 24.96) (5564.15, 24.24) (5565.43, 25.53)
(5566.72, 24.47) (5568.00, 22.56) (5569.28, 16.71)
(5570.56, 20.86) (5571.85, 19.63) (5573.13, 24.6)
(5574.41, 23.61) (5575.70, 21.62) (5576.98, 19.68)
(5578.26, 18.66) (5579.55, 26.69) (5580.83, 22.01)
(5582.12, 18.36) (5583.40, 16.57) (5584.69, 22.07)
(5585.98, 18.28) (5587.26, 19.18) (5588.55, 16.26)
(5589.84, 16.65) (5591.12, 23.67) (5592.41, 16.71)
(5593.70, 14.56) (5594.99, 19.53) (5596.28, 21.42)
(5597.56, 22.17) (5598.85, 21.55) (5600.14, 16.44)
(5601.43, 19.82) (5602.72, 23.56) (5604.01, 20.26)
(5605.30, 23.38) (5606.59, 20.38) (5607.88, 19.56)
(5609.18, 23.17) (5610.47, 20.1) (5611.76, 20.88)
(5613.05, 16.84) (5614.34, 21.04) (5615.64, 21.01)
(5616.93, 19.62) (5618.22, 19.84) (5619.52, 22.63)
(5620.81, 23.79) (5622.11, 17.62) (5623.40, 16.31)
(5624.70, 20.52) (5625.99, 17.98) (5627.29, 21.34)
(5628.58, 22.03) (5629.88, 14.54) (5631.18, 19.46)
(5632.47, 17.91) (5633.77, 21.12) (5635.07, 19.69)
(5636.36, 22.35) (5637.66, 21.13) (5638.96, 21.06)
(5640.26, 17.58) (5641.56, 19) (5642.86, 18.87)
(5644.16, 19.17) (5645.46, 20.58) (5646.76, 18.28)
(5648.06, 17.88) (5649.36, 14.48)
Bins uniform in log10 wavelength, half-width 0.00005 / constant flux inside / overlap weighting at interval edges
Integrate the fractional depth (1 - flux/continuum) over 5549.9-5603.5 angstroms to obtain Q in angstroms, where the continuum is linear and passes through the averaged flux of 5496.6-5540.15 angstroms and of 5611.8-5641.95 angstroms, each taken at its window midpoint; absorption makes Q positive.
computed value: -4.7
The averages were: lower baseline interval 19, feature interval 21.1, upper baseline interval 19.8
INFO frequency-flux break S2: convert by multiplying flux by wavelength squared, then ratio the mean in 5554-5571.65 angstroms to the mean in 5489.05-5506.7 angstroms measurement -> 1.2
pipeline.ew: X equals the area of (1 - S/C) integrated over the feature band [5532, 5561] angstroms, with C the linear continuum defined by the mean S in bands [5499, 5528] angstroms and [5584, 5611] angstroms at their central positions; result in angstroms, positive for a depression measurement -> -2.67 angstroms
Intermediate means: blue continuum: 18.8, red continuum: 19.9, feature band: 21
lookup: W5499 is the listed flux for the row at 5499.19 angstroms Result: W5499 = 21.84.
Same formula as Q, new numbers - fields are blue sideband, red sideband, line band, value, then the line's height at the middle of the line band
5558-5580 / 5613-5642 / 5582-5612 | 1.66 angstroms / 21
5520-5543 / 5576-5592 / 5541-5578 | -4.55 angstroms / 19.6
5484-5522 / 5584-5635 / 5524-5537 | 0.26 angstroms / 19.4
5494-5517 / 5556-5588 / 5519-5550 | 0.18 angstroms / 20.1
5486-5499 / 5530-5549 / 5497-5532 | 0.80 angstroms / 19.5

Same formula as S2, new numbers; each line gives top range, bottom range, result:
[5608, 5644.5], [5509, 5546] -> 1.07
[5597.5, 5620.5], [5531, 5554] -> 1.03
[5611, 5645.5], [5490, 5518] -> 1.10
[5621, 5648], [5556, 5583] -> 0.91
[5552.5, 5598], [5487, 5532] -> 1.13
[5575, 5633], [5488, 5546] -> 1.07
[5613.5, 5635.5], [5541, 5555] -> 0.93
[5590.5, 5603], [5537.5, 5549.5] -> 1.01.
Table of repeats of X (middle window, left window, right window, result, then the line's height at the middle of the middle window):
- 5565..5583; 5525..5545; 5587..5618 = -1.97 angstroms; 19.5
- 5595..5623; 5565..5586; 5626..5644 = -0.40 angstroms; 20.4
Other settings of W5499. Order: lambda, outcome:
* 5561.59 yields 20.47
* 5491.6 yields 16.97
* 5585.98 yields 18.28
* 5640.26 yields 17.58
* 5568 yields 22.56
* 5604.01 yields 20.26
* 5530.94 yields 21.62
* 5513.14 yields 18.94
